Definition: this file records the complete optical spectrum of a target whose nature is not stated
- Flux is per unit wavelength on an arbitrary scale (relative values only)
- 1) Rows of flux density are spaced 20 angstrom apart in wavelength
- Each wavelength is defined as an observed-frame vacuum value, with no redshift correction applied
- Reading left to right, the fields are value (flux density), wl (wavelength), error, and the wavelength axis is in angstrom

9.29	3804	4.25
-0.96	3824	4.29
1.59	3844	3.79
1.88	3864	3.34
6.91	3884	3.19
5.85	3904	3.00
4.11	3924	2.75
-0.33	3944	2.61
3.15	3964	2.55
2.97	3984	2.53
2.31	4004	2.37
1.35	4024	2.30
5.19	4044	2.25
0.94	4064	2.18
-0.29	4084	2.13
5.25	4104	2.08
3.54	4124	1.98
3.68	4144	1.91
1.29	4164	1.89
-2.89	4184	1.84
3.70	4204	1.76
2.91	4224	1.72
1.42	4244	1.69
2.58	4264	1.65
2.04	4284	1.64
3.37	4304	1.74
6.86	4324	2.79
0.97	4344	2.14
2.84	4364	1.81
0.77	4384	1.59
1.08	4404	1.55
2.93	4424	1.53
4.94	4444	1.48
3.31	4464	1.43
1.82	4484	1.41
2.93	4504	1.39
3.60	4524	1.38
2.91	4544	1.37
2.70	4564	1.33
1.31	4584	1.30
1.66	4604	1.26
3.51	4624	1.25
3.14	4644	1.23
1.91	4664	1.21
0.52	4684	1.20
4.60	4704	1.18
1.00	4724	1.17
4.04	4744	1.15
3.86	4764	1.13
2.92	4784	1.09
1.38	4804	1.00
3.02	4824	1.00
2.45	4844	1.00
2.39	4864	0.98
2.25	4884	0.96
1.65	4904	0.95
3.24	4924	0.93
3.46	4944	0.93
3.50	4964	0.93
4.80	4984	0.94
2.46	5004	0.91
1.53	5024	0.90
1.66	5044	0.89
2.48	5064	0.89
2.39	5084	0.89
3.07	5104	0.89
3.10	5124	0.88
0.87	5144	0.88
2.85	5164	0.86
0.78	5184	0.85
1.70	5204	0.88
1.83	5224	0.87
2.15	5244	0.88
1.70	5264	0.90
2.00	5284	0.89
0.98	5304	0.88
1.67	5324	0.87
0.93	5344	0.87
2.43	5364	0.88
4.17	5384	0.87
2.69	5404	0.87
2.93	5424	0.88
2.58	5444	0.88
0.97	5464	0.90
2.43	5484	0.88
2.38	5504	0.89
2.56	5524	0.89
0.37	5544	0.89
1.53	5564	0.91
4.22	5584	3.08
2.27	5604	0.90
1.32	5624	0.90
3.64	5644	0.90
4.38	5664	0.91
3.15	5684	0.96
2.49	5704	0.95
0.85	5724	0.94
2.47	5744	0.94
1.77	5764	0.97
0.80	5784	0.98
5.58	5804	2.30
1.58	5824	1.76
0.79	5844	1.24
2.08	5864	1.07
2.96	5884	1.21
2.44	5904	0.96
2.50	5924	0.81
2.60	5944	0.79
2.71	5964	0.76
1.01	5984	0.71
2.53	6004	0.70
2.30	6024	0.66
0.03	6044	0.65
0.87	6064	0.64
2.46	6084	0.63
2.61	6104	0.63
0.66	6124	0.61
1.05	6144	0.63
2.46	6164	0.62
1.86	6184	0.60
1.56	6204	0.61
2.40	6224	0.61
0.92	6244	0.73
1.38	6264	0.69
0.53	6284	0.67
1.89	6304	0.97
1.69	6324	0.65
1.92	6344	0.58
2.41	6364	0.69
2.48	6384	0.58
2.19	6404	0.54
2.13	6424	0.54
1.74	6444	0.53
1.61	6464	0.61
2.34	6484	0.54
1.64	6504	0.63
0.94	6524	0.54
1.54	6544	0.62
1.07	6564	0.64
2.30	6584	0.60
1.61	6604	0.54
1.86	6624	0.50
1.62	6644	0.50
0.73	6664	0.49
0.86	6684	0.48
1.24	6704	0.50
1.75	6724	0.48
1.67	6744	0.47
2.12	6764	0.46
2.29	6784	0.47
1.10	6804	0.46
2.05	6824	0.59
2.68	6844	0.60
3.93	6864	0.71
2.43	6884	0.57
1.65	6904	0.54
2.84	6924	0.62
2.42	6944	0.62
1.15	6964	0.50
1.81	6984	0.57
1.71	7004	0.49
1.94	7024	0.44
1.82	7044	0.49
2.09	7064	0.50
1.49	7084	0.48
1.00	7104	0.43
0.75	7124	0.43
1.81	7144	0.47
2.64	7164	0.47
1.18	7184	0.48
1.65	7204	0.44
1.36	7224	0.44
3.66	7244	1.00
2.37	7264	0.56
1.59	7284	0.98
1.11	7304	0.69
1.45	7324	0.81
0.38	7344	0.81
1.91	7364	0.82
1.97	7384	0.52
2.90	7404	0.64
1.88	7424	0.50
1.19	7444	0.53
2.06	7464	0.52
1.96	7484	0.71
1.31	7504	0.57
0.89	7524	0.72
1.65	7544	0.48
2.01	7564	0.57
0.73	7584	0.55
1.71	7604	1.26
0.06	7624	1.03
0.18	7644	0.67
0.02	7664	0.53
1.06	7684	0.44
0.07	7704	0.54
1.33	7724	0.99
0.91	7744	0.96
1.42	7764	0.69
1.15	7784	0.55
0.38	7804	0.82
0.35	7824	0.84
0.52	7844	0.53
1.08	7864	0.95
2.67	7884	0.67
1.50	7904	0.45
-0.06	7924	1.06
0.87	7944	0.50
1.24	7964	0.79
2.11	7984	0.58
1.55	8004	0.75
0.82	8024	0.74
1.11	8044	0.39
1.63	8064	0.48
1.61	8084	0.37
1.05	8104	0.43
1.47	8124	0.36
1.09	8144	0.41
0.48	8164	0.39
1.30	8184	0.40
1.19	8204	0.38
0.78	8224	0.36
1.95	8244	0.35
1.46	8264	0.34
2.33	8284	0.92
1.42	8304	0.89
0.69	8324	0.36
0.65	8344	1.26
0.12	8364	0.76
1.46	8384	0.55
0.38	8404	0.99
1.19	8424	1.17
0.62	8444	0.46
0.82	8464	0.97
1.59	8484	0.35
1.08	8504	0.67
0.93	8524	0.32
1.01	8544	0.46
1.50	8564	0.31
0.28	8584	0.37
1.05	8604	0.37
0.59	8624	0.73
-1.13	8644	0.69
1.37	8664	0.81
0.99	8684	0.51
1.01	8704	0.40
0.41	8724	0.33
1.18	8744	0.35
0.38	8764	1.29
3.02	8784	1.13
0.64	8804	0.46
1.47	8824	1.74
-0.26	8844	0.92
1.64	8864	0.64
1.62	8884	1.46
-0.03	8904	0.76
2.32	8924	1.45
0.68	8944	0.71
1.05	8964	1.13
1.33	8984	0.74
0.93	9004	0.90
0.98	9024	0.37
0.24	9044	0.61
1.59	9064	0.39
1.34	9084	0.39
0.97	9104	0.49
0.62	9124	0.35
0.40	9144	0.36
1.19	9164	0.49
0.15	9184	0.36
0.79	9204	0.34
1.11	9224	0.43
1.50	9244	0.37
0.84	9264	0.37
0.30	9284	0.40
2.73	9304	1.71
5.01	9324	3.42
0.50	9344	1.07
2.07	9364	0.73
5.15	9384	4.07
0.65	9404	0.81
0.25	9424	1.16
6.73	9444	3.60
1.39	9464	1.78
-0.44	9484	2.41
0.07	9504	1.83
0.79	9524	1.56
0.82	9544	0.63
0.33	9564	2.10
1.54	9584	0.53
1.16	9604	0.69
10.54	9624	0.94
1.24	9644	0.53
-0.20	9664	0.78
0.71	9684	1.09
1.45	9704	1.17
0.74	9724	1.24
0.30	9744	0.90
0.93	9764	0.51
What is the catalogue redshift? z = 1.58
